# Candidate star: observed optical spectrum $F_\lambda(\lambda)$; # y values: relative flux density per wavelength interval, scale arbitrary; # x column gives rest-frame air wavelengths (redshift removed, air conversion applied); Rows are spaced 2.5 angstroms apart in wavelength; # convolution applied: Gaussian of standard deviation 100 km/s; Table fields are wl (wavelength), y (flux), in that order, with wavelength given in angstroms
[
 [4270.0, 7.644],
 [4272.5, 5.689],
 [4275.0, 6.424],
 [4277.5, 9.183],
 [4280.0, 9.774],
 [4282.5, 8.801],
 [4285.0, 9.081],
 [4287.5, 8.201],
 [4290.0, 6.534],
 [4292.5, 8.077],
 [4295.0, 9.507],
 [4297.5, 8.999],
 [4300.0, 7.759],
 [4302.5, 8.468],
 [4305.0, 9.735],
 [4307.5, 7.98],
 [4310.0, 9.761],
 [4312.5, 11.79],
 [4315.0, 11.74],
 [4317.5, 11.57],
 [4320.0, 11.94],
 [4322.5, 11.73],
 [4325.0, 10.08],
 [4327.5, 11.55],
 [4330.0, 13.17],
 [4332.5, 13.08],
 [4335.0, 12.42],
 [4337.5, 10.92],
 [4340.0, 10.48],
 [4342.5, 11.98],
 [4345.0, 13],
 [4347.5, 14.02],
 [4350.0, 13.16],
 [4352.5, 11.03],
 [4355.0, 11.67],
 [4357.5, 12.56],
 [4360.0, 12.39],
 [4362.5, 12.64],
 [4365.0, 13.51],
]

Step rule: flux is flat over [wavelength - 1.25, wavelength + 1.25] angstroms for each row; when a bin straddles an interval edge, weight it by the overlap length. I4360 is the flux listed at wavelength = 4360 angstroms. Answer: 12.39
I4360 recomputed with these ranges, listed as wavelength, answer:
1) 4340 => 10.48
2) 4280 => 9.774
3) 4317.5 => 11.57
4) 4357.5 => 12.56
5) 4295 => 9.507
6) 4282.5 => 8.801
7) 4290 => 6.534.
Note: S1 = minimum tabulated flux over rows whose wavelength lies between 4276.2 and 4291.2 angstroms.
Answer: 6.534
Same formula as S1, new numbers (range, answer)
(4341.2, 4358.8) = 11.03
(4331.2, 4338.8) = 10.92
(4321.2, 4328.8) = 10.08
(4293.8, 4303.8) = 7.759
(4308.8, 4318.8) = 9.761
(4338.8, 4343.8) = 10.48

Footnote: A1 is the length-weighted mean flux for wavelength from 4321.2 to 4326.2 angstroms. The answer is 10.9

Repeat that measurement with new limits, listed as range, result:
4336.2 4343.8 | 11.1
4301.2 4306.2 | 9.08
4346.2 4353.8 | 12.7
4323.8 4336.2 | 12.1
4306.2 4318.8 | 10.6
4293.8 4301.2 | 8.76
